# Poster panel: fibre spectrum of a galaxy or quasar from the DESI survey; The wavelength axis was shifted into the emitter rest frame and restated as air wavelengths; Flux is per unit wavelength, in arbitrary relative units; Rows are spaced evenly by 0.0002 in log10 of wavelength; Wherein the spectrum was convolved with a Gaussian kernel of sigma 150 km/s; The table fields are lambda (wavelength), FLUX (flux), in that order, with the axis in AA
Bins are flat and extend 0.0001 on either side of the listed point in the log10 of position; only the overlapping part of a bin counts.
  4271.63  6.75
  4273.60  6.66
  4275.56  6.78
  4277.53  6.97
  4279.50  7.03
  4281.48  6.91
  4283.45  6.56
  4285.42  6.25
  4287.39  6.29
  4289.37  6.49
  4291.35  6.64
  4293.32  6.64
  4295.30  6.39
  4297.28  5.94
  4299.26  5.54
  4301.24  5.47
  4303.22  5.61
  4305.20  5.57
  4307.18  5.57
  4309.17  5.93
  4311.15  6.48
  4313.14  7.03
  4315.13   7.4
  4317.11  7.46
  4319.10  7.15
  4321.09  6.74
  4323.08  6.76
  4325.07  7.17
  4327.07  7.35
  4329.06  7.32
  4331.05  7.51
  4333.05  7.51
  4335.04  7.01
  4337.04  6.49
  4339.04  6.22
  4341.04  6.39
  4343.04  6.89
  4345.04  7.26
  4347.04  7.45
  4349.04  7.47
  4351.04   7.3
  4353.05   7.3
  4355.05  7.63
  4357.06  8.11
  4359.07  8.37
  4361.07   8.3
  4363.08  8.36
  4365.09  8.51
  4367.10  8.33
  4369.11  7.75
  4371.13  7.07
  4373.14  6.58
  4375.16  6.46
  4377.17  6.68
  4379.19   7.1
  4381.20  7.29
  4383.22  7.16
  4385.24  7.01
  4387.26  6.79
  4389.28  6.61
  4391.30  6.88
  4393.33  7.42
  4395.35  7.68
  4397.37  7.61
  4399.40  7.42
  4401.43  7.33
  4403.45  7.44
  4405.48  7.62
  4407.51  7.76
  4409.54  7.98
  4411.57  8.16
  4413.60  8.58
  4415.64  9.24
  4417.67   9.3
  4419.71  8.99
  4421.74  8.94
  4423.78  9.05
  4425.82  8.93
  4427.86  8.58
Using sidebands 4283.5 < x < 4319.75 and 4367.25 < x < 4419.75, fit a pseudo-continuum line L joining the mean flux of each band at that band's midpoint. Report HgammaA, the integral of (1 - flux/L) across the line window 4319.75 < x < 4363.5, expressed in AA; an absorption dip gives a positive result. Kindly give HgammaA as -2.87 AA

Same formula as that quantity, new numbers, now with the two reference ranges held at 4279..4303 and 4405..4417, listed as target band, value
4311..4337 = -1.12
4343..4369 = -1.56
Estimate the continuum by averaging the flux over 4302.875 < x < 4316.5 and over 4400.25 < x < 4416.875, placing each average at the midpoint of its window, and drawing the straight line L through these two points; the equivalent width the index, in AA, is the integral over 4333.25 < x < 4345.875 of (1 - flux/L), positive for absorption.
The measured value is 0.1 AA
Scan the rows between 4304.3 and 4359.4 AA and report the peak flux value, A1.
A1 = 8.37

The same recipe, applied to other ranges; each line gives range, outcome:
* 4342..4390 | 8.51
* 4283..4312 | 6.64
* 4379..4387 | 7.29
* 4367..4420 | 9.3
